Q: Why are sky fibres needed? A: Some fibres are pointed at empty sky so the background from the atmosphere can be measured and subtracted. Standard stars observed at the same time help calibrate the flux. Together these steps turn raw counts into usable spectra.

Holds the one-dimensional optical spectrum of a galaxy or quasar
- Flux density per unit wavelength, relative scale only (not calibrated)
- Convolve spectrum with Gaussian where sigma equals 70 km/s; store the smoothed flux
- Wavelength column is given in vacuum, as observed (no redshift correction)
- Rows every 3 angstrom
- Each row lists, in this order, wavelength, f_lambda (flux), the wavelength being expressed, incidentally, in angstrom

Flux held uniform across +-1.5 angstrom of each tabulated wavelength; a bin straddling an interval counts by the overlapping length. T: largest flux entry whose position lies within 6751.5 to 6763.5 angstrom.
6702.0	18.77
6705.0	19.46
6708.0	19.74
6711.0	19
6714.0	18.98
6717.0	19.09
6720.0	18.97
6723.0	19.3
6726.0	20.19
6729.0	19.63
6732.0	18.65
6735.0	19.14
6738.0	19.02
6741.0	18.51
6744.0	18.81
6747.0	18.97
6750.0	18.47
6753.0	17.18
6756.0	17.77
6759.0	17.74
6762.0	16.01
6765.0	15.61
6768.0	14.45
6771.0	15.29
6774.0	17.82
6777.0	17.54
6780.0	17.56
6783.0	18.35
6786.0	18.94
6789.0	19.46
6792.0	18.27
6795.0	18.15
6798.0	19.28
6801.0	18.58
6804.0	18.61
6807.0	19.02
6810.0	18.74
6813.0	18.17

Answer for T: 17.77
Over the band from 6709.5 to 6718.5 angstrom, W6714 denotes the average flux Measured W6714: 19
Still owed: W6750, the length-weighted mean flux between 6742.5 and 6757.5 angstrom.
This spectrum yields 18.2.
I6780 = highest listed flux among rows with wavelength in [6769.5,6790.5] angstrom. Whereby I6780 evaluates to 19.46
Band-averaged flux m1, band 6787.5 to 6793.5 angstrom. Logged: 18.9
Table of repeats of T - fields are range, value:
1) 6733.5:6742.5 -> 19.14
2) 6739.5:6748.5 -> 18.97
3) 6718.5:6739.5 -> 20.19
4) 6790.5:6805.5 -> 19.28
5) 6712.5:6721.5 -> 19.09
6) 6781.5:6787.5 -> 18.94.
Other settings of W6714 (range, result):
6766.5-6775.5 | 15.9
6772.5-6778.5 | 17.7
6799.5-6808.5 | 18.7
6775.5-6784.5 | 17.8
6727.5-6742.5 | 19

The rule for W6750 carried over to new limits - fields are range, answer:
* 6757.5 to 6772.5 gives 15.8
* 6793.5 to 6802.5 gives 18.7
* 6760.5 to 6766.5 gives 15.8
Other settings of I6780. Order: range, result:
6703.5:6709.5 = 19.74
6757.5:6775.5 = 17.82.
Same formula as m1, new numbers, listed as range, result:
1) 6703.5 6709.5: 19.6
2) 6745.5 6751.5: 18.7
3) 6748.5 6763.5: 17.4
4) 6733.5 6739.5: 19.1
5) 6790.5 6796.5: 18.2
